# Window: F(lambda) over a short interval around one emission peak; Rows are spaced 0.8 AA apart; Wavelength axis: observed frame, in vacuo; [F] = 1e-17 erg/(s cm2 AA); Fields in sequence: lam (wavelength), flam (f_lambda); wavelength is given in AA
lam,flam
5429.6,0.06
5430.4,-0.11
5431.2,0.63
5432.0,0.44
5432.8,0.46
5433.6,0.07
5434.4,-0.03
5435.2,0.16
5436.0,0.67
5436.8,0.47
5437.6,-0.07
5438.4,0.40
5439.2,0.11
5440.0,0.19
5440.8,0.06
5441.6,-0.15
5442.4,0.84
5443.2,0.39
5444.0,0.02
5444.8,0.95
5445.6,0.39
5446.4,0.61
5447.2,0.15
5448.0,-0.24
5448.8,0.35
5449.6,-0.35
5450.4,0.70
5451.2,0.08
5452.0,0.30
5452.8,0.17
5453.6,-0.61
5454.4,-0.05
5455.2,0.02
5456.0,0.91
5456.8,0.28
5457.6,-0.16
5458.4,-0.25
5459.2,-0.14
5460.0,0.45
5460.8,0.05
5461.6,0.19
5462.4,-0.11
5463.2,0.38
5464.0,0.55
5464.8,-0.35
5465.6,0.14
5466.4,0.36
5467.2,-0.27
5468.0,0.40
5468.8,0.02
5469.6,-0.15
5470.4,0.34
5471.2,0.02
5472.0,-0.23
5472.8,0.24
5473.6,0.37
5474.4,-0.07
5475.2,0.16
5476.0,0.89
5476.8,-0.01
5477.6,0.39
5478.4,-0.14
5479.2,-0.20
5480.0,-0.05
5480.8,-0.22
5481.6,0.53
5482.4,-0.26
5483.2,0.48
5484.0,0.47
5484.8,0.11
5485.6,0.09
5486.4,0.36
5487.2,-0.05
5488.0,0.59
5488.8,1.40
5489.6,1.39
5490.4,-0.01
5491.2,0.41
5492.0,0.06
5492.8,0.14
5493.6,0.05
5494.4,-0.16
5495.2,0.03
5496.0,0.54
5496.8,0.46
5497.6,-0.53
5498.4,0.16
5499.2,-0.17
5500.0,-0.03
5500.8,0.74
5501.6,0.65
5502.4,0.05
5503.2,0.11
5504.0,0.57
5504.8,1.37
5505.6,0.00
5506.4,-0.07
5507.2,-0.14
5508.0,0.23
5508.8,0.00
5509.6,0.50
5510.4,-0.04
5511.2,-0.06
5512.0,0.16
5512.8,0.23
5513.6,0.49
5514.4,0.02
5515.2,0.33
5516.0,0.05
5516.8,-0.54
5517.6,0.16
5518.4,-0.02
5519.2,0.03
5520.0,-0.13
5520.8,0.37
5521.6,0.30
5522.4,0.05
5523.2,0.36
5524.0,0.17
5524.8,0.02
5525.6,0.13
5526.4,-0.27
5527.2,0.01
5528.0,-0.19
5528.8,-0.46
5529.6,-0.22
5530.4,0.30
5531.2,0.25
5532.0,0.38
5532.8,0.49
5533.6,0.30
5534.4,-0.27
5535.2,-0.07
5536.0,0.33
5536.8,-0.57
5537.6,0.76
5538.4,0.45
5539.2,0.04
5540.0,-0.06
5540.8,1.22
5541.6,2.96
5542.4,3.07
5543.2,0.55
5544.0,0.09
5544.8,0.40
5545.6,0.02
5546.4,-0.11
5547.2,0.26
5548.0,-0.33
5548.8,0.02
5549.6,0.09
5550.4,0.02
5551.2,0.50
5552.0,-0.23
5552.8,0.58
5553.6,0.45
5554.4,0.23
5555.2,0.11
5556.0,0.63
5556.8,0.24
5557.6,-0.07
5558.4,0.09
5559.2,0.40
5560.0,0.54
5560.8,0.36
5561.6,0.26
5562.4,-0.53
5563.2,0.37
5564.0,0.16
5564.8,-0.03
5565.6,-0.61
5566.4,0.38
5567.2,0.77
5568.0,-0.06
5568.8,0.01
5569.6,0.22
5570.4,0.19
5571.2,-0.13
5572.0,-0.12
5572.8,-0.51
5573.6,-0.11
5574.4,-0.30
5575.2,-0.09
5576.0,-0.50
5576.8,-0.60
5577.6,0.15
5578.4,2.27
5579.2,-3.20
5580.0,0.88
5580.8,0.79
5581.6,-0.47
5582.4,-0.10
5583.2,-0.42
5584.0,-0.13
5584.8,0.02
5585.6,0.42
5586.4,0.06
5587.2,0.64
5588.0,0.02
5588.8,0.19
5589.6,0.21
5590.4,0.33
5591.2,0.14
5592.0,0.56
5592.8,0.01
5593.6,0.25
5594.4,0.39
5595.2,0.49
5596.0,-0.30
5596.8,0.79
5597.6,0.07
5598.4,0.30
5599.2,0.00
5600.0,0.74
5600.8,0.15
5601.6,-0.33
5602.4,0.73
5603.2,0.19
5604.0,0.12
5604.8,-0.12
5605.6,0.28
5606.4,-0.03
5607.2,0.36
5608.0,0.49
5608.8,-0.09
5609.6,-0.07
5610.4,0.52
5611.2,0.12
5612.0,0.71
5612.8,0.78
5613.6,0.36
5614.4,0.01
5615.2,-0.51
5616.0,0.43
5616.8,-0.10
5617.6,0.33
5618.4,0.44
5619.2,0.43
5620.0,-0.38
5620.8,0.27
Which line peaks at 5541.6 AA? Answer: [O III] 5007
